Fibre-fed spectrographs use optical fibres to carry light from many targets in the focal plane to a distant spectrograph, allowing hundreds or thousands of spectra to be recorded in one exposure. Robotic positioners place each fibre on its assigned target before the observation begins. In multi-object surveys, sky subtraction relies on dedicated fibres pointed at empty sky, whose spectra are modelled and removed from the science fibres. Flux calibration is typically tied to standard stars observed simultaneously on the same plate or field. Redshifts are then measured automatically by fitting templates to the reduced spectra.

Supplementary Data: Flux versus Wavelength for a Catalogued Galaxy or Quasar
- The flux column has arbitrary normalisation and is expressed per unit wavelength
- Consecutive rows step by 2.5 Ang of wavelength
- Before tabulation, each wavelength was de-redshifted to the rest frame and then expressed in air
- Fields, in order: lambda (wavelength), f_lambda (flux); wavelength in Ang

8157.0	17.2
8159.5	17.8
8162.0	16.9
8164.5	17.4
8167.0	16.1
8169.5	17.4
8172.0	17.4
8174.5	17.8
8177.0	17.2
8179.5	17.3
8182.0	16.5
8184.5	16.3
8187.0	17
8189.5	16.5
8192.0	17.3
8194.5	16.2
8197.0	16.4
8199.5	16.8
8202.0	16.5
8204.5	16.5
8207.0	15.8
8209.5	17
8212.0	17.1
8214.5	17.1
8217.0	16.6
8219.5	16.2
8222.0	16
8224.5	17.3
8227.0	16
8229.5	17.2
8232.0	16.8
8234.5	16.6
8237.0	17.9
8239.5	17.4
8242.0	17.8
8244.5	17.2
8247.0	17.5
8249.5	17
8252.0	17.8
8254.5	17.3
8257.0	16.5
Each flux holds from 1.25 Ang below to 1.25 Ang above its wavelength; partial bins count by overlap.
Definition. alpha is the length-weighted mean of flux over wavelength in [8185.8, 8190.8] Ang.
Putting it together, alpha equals 16.8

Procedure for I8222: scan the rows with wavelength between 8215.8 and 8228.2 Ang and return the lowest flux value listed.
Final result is 16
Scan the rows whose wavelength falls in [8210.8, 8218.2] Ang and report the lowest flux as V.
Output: 16.6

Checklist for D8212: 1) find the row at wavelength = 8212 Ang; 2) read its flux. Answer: 17.1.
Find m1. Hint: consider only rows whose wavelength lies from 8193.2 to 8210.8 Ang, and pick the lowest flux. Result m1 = 15.8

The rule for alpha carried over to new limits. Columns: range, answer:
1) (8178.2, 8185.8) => 16.7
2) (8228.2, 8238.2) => 17.1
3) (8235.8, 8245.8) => 17.6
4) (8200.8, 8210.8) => 16.5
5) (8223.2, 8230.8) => 16.8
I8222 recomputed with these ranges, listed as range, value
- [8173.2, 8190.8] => 16.3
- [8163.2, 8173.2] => 16.1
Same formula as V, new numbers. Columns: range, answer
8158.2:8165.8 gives 16.9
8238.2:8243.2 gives 17.4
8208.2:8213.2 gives 17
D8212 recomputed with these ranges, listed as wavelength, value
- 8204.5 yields 16.5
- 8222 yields 16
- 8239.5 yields 17.4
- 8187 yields 17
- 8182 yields 16.5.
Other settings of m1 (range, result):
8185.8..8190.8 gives 16.5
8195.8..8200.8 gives 16.4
